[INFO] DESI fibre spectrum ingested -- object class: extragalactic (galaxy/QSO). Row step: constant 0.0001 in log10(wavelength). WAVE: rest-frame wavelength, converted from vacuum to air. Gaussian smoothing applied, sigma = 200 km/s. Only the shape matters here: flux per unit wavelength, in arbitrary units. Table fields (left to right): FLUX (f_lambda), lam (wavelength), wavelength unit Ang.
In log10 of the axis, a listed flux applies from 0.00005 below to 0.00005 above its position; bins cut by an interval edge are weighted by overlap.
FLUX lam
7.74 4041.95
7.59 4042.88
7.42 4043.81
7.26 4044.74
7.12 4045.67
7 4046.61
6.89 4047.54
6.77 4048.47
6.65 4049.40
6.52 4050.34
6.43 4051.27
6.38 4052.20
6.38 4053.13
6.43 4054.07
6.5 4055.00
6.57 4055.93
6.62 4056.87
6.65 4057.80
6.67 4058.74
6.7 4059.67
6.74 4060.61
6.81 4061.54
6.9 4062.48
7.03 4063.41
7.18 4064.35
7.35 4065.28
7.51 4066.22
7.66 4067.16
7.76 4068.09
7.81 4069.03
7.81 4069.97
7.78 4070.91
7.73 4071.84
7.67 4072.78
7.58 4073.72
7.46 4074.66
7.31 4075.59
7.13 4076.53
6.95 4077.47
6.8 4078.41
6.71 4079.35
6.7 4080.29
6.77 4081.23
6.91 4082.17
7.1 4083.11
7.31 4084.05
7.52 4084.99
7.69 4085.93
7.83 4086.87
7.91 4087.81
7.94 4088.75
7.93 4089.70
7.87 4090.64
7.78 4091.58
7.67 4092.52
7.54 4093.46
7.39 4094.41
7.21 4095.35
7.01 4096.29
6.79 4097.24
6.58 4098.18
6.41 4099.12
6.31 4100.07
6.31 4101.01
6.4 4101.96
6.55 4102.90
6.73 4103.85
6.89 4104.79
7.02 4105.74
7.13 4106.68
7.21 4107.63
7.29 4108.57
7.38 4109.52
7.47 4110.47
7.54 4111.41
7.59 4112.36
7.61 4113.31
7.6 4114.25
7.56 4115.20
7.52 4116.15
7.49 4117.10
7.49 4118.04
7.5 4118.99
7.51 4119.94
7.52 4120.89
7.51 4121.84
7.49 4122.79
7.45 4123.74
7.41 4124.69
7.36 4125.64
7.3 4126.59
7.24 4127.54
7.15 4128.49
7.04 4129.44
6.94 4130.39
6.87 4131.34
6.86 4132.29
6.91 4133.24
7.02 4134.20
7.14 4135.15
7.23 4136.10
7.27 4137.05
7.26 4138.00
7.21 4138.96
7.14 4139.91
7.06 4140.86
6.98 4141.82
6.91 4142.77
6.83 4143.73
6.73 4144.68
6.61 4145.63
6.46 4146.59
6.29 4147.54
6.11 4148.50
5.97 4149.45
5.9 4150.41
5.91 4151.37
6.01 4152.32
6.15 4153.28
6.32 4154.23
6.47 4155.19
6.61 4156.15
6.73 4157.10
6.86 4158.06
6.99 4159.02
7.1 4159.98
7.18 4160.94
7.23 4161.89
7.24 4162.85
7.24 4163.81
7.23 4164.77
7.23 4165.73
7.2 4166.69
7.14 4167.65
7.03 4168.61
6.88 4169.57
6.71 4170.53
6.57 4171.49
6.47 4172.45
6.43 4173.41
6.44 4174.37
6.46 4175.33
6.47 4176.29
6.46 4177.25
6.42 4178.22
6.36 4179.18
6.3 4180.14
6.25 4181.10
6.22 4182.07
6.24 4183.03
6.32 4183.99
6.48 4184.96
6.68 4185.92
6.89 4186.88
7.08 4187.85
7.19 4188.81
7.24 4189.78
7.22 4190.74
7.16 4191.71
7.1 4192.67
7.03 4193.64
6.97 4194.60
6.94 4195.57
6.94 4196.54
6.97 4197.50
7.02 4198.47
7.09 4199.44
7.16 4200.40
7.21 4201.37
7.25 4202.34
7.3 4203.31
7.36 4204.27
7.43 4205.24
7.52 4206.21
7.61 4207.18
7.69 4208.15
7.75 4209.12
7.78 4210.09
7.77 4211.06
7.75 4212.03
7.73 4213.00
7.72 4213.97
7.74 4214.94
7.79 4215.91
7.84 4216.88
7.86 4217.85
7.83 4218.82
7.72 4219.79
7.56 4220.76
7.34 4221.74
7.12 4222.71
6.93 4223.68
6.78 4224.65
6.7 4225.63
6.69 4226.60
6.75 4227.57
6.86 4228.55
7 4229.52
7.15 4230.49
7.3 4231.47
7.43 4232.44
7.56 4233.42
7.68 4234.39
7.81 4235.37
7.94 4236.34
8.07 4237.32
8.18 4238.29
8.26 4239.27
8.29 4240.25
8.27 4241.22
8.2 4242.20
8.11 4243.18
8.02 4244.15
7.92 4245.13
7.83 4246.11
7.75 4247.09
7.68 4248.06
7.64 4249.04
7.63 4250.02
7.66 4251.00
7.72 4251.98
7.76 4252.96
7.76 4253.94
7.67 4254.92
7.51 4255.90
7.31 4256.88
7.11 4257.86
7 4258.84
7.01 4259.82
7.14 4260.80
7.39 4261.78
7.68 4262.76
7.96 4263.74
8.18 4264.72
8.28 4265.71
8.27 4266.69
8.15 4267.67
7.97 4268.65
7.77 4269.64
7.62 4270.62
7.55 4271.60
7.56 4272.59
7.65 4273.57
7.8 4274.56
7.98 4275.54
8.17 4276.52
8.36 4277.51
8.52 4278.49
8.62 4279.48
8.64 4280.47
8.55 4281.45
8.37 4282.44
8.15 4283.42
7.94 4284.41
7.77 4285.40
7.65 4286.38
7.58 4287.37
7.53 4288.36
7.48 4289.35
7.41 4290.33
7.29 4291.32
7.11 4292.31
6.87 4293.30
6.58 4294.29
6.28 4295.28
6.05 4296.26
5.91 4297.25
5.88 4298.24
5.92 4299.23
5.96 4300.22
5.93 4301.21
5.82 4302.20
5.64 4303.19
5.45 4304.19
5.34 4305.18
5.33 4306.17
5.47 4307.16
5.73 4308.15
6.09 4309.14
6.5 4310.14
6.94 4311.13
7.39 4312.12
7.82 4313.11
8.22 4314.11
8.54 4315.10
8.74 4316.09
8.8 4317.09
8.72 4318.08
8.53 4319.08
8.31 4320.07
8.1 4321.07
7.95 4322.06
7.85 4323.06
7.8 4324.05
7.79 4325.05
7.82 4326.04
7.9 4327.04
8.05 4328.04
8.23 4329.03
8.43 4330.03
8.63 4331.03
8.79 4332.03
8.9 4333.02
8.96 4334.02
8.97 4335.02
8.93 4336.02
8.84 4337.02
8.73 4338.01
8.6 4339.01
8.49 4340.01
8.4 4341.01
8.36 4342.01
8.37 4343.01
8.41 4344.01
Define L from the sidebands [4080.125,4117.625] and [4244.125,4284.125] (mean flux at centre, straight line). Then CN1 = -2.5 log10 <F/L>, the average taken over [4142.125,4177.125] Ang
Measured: 0.12 mag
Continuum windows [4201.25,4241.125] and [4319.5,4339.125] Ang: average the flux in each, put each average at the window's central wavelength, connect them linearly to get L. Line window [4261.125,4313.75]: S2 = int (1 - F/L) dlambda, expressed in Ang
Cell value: 5.4 Ang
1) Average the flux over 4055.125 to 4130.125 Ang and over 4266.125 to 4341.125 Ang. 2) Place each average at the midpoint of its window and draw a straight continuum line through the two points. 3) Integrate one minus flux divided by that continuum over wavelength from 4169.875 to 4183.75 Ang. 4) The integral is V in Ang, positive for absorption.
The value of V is 1.8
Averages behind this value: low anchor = 7.24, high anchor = 7.61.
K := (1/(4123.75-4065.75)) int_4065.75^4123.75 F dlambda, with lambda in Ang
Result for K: 7.31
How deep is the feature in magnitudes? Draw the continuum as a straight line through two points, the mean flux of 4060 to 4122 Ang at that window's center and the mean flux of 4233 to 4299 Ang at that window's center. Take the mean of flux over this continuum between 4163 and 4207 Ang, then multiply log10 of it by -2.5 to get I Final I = 0.09 mag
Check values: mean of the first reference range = 7.28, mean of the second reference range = 7.68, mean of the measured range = 6.88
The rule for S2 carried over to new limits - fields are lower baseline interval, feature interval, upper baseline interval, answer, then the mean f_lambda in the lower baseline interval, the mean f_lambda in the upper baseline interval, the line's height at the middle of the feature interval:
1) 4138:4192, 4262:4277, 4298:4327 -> -2.0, 6.7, 7.07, 6.96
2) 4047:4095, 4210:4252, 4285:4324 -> -3.4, 7.17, 7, 7.05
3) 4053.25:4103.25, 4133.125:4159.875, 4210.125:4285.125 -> 2.5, 7.15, 7.72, 7.38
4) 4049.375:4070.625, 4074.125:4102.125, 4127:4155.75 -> -1.3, 6.93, 6.73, 6.86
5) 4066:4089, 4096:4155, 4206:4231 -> 3.5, 7.41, 7.42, 7.41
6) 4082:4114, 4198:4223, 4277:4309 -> -1.8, 7.24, 6.9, 7.04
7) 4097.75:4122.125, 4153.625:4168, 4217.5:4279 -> 0.7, 7.16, 7.66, 7.34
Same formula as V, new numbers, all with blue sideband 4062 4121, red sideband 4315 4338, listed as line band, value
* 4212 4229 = 1.2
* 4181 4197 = 1.9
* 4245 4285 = 1.4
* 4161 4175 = 1.3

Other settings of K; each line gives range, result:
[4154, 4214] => 6.98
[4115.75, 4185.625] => 6.85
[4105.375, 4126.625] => 7.44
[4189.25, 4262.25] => 7.48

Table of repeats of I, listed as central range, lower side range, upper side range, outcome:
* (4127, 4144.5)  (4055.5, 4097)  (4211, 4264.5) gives 0.05 mag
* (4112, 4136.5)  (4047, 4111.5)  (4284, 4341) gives -0.02 mag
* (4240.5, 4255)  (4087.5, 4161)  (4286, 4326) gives -0.12 mag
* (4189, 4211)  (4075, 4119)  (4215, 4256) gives 0.04 mag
